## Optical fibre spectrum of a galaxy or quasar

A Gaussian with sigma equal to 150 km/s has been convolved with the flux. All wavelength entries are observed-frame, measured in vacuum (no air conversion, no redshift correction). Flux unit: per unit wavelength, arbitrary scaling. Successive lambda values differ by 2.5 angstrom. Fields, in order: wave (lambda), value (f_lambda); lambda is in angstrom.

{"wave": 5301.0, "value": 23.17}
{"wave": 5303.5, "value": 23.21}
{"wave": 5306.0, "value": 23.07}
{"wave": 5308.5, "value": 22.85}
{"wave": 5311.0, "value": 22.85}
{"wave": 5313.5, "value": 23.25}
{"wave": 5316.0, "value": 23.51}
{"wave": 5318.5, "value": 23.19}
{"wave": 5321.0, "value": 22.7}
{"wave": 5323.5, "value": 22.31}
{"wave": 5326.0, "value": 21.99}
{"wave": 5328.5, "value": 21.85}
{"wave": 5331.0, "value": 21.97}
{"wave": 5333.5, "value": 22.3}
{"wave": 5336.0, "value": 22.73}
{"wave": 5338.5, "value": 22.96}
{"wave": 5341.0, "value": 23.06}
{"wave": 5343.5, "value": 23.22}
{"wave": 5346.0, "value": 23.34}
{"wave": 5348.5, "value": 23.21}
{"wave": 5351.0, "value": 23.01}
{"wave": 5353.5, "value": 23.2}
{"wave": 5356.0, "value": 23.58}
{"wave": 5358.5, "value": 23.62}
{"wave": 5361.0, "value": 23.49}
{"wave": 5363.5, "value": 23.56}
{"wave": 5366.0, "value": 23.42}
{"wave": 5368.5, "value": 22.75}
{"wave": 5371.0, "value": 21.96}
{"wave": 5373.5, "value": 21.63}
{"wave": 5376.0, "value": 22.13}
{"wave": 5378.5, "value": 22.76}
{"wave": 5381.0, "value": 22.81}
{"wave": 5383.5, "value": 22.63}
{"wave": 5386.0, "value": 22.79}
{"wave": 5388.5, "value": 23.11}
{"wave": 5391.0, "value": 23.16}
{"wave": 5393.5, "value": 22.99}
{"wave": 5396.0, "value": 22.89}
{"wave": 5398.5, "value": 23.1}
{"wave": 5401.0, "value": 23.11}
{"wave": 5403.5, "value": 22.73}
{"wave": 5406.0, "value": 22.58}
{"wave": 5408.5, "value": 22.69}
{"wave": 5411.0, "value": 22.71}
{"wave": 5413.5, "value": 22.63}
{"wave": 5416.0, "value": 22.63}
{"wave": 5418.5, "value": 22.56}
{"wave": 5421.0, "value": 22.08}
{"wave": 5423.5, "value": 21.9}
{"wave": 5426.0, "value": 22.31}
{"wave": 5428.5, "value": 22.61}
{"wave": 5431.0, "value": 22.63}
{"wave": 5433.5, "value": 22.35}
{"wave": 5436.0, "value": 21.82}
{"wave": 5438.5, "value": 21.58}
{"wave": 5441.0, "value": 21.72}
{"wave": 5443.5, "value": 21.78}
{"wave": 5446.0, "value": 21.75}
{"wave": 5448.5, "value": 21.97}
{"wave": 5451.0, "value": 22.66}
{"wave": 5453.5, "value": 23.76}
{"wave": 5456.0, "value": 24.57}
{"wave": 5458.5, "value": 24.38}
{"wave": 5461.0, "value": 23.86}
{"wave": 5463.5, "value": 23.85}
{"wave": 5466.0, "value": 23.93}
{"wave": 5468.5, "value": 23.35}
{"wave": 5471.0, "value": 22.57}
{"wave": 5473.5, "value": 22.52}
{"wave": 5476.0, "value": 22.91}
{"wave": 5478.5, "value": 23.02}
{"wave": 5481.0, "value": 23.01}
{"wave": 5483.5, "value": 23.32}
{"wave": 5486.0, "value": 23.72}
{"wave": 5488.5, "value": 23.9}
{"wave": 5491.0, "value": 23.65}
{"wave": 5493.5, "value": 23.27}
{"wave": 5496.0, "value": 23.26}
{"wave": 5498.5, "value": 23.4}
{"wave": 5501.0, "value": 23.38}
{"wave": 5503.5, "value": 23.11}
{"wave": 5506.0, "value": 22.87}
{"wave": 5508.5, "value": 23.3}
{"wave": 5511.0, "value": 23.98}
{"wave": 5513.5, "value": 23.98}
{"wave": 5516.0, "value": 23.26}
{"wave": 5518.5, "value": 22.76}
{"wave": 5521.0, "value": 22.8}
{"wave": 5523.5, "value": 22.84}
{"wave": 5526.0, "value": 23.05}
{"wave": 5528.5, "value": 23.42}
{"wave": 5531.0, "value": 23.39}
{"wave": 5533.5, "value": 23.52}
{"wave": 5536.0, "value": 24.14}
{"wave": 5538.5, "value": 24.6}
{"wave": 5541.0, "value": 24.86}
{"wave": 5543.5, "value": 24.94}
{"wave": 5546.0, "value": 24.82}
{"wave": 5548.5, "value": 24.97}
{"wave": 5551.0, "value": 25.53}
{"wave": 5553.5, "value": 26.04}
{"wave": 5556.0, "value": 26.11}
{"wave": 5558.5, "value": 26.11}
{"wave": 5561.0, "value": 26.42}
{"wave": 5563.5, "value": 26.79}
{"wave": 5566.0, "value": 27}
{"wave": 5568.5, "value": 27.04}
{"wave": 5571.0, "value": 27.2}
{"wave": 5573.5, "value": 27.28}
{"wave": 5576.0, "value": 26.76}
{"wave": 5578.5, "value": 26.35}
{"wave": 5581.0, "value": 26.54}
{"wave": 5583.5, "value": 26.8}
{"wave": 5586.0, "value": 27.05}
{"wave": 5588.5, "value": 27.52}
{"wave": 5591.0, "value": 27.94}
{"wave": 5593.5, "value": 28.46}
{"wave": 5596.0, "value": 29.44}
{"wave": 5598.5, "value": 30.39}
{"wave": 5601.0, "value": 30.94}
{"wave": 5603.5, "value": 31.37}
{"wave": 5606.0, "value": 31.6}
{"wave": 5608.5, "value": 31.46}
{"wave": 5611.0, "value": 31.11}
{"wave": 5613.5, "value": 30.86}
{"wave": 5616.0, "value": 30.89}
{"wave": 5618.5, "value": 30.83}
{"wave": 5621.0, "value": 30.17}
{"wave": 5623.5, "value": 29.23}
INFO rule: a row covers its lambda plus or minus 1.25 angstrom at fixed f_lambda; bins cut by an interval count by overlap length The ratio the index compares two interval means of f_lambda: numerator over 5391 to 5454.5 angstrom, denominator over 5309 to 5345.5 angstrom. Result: 0.99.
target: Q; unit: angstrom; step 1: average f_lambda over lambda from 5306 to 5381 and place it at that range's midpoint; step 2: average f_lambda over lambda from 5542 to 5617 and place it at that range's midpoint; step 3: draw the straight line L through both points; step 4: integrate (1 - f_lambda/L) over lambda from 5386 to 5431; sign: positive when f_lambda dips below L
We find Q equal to 2.8 angstrom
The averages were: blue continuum 22.8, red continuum 27.8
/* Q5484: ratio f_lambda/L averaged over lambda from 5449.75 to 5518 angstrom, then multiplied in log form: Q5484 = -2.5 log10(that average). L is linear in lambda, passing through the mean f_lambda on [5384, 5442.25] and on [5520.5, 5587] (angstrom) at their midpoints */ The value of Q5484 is 0.03 mag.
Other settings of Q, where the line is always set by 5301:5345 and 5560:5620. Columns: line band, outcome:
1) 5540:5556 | 1.4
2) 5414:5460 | 5.1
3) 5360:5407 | 2.5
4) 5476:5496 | 2.3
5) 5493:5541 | 6.5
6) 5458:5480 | 2.3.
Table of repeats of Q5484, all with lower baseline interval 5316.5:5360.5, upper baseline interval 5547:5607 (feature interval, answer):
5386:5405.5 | 0.05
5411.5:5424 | 0.09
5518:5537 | 0.15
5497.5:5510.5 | 0.13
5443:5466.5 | 0.08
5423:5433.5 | 0.10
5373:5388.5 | 0.05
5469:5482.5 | 0.12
